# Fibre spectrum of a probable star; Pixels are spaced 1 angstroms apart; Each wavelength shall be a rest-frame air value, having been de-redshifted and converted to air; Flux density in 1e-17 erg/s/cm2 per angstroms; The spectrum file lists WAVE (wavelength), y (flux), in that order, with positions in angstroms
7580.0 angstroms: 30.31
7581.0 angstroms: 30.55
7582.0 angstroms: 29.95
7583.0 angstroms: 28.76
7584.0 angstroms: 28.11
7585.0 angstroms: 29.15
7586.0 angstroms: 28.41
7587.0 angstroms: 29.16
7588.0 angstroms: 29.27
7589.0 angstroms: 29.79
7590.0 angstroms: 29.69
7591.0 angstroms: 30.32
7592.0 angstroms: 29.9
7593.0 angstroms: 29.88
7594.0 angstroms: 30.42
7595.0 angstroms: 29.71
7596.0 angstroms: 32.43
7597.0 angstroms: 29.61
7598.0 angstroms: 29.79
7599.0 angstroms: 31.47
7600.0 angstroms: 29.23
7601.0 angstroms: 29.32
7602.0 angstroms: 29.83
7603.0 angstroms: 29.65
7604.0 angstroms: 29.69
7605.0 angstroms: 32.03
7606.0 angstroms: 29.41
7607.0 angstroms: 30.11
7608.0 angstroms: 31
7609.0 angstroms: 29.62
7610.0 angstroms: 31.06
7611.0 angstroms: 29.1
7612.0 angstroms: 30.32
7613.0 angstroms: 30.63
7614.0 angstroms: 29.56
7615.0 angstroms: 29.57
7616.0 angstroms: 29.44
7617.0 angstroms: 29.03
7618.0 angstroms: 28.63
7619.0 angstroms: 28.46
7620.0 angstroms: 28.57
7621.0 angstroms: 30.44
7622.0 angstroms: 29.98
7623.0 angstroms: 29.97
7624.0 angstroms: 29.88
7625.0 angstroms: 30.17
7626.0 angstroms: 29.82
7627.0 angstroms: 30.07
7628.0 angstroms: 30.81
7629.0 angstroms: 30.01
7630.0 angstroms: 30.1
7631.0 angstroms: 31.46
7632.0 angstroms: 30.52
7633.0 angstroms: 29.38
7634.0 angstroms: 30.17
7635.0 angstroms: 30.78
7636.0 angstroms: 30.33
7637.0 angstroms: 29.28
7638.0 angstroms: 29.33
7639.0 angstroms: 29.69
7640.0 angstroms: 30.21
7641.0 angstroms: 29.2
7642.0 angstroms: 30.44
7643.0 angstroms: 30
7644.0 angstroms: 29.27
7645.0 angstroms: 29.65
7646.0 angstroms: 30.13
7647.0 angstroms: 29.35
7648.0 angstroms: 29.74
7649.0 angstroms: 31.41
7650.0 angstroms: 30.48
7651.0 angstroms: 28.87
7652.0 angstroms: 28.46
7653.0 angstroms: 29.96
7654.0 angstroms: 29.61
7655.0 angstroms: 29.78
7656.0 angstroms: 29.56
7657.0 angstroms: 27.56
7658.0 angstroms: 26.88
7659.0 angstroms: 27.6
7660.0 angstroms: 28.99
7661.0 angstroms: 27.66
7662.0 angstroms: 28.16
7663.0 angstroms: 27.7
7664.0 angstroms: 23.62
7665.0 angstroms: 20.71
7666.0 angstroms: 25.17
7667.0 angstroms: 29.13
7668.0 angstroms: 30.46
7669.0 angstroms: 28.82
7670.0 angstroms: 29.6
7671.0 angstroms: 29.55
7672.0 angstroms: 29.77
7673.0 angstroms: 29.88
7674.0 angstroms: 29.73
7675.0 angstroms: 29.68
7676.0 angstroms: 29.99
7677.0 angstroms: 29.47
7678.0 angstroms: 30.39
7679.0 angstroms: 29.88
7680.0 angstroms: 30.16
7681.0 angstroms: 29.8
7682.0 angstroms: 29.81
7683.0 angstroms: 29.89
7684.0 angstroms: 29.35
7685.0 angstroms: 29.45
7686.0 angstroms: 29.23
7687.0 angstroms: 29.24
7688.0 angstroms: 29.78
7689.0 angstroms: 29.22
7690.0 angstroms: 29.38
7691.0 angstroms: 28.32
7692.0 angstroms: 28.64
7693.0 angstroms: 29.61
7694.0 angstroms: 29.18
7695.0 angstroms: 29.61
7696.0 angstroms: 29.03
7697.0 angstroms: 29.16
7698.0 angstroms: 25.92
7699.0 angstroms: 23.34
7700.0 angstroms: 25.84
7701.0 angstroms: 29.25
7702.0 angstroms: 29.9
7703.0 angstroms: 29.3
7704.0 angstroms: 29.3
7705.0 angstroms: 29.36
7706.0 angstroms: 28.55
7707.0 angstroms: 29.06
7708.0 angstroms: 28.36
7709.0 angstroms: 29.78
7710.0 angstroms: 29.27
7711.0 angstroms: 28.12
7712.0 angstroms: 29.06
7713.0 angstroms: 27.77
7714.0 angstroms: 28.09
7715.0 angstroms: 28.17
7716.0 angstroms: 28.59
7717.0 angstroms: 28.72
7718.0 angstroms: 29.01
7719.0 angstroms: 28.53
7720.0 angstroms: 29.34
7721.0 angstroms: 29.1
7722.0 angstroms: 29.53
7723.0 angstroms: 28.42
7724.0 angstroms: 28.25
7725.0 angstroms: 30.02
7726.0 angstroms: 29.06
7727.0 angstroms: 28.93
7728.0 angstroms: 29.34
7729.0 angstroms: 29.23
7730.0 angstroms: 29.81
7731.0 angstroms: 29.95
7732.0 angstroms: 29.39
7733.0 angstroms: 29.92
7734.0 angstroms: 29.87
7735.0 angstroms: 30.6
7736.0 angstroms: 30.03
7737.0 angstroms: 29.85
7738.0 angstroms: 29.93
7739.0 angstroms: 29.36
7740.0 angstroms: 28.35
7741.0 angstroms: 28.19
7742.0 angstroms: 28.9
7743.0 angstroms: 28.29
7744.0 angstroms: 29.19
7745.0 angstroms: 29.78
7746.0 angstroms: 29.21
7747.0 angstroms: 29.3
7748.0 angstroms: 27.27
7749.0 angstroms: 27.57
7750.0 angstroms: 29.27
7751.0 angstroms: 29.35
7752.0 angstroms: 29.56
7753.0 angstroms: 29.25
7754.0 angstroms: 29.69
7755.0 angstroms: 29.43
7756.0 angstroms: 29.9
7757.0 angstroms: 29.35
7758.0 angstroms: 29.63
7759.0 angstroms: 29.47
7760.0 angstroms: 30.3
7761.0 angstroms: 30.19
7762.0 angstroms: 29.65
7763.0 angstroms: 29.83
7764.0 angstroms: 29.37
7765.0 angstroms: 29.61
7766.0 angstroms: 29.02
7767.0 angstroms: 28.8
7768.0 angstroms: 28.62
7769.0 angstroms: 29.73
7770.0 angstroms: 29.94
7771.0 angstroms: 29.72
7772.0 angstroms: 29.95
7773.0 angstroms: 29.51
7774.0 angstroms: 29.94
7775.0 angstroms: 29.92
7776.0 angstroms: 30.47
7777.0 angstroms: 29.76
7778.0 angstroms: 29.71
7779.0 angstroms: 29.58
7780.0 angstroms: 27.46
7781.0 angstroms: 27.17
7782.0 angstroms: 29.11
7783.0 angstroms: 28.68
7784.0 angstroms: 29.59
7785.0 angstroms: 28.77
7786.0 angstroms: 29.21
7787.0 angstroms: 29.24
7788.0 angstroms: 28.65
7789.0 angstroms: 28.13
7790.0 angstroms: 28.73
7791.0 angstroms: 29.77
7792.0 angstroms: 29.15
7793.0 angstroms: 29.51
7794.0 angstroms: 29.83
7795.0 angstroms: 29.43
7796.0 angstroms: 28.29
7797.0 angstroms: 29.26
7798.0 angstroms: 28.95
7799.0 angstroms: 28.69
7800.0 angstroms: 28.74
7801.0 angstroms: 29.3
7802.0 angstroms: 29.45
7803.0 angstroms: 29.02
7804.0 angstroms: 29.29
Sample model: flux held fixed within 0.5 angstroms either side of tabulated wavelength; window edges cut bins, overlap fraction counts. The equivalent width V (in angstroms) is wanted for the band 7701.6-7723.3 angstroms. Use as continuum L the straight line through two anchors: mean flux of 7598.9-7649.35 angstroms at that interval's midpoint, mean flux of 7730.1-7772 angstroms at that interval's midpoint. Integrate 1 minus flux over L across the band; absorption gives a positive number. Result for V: 0.5 angstroms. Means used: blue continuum 29.9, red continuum 29.4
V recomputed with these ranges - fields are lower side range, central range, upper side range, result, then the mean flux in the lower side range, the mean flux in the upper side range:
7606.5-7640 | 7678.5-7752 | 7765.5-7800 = 1.2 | 29.9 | 29.2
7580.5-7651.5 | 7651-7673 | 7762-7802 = 1.2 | 29.9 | 29.2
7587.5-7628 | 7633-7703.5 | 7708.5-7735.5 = 1.2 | 29.9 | 29.1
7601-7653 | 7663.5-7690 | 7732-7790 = 0.7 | 29.9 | 29.3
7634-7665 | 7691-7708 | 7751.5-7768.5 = 0.5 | 29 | 29.5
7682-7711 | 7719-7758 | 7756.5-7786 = -0.1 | 28.8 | 29.4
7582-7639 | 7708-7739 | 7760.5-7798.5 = 0.3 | 29.9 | 29.3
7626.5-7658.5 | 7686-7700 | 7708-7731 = 0.4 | 29.8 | 28.9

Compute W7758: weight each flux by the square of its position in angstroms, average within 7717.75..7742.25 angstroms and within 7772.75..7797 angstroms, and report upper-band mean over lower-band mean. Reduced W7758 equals 1.01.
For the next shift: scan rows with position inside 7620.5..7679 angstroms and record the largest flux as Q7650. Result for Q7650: 31.46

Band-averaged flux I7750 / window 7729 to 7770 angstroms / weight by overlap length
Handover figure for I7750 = 29.4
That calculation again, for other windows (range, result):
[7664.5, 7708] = 28.9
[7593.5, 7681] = 29.5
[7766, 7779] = 29.6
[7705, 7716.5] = 28.7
